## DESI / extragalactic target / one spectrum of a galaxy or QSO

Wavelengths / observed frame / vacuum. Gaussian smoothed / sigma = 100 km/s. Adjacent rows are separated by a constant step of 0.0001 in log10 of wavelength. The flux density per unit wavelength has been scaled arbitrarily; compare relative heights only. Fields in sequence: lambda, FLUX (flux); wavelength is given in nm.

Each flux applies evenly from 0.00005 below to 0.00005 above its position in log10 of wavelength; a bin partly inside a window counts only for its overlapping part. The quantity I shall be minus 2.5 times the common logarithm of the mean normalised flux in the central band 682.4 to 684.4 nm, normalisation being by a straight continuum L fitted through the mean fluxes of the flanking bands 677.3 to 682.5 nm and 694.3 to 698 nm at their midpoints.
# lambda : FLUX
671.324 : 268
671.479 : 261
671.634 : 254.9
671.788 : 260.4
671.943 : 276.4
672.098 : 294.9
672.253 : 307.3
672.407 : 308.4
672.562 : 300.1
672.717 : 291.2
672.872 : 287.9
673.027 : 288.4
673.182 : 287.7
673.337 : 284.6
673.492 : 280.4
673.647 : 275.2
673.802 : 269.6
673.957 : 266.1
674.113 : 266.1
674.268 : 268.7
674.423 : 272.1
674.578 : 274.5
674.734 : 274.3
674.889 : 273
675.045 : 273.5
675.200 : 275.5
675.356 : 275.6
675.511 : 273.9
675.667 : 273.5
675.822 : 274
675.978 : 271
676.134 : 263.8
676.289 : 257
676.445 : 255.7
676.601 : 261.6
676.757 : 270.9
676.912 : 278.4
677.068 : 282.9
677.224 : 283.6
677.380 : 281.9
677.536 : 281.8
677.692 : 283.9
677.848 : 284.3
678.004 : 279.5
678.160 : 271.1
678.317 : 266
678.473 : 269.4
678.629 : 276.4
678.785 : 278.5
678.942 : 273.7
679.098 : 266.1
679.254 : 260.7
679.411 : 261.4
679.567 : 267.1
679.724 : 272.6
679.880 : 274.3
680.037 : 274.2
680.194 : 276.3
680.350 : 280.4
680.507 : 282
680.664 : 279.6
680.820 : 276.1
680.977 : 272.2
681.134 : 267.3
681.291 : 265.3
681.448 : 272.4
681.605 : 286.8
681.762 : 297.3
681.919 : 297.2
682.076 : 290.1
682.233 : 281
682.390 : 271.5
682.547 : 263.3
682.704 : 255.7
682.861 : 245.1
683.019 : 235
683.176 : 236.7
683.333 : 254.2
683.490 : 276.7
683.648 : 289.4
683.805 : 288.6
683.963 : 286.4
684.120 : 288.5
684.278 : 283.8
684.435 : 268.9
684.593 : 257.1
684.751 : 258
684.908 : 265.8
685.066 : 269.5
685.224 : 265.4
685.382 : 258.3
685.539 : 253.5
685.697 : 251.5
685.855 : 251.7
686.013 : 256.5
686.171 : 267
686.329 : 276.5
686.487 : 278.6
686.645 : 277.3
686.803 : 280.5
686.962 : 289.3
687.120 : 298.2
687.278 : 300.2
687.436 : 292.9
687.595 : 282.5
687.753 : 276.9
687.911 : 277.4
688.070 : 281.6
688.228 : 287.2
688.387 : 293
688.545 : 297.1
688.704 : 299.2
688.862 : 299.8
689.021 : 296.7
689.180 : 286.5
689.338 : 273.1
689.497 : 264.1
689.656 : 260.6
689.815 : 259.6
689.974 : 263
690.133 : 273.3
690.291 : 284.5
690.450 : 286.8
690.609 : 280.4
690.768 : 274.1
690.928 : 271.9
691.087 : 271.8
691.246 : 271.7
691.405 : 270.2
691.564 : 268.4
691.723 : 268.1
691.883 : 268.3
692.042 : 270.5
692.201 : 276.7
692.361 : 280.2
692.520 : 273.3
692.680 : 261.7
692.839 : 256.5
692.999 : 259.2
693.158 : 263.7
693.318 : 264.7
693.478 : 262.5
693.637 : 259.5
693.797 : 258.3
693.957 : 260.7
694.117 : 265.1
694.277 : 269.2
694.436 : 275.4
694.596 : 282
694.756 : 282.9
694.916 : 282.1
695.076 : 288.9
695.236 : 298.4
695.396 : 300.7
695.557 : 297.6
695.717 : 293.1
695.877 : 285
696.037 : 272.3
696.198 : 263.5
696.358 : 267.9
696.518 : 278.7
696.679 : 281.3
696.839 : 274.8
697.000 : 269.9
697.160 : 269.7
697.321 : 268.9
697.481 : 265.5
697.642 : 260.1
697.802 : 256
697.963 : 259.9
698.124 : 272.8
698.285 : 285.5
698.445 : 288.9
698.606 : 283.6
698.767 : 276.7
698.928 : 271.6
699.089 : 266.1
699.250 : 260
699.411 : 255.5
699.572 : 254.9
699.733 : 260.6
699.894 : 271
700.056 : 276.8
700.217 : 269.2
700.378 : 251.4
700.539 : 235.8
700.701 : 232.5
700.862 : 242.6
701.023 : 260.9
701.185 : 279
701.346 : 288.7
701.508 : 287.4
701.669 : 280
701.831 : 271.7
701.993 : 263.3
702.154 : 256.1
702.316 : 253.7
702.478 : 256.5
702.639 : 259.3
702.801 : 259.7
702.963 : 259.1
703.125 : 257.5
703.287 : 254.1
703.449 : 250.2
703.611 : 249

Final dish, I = 0.04 mag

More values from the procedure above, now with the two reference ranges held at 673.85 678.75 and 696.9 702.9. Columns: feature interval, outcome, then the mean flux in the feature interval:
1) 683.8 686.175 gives 0.02 mag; 266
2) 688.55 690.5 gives -0.04 mag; 280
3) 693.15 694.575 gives 0.01 mag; 265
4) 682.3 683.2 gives 0.08 mag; 253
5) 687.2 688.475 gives -0.07 mag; 287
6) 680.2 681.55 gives -0.01 mag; 275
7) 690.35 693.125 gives -0.01 mag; 271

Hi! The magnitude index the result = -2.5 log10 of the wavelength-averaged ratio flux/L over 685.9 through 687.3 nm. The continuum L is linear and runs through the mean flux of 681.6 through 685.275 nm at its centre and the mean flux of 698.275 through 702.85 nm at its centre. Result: -0.04 mag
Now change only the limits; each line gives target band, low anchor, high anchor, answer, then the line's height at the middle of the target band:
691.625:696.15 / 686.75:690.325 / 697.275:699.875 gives 0.00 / 275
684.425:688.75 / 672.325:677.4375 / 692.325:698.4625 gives 0.00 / 275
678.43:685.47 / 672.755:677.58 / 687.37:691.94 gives 0.02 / 276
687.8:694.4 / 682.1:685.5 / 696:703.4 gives -0.03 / 266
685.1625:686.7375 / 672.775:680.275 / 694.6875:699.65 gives 0.04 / 274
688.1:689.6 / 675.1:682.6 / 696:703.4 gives -0.07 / 270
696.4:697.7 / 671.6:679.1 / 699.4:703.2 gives -0.03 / 264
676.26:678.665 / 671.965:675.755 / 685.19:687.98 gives 0.02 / 279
